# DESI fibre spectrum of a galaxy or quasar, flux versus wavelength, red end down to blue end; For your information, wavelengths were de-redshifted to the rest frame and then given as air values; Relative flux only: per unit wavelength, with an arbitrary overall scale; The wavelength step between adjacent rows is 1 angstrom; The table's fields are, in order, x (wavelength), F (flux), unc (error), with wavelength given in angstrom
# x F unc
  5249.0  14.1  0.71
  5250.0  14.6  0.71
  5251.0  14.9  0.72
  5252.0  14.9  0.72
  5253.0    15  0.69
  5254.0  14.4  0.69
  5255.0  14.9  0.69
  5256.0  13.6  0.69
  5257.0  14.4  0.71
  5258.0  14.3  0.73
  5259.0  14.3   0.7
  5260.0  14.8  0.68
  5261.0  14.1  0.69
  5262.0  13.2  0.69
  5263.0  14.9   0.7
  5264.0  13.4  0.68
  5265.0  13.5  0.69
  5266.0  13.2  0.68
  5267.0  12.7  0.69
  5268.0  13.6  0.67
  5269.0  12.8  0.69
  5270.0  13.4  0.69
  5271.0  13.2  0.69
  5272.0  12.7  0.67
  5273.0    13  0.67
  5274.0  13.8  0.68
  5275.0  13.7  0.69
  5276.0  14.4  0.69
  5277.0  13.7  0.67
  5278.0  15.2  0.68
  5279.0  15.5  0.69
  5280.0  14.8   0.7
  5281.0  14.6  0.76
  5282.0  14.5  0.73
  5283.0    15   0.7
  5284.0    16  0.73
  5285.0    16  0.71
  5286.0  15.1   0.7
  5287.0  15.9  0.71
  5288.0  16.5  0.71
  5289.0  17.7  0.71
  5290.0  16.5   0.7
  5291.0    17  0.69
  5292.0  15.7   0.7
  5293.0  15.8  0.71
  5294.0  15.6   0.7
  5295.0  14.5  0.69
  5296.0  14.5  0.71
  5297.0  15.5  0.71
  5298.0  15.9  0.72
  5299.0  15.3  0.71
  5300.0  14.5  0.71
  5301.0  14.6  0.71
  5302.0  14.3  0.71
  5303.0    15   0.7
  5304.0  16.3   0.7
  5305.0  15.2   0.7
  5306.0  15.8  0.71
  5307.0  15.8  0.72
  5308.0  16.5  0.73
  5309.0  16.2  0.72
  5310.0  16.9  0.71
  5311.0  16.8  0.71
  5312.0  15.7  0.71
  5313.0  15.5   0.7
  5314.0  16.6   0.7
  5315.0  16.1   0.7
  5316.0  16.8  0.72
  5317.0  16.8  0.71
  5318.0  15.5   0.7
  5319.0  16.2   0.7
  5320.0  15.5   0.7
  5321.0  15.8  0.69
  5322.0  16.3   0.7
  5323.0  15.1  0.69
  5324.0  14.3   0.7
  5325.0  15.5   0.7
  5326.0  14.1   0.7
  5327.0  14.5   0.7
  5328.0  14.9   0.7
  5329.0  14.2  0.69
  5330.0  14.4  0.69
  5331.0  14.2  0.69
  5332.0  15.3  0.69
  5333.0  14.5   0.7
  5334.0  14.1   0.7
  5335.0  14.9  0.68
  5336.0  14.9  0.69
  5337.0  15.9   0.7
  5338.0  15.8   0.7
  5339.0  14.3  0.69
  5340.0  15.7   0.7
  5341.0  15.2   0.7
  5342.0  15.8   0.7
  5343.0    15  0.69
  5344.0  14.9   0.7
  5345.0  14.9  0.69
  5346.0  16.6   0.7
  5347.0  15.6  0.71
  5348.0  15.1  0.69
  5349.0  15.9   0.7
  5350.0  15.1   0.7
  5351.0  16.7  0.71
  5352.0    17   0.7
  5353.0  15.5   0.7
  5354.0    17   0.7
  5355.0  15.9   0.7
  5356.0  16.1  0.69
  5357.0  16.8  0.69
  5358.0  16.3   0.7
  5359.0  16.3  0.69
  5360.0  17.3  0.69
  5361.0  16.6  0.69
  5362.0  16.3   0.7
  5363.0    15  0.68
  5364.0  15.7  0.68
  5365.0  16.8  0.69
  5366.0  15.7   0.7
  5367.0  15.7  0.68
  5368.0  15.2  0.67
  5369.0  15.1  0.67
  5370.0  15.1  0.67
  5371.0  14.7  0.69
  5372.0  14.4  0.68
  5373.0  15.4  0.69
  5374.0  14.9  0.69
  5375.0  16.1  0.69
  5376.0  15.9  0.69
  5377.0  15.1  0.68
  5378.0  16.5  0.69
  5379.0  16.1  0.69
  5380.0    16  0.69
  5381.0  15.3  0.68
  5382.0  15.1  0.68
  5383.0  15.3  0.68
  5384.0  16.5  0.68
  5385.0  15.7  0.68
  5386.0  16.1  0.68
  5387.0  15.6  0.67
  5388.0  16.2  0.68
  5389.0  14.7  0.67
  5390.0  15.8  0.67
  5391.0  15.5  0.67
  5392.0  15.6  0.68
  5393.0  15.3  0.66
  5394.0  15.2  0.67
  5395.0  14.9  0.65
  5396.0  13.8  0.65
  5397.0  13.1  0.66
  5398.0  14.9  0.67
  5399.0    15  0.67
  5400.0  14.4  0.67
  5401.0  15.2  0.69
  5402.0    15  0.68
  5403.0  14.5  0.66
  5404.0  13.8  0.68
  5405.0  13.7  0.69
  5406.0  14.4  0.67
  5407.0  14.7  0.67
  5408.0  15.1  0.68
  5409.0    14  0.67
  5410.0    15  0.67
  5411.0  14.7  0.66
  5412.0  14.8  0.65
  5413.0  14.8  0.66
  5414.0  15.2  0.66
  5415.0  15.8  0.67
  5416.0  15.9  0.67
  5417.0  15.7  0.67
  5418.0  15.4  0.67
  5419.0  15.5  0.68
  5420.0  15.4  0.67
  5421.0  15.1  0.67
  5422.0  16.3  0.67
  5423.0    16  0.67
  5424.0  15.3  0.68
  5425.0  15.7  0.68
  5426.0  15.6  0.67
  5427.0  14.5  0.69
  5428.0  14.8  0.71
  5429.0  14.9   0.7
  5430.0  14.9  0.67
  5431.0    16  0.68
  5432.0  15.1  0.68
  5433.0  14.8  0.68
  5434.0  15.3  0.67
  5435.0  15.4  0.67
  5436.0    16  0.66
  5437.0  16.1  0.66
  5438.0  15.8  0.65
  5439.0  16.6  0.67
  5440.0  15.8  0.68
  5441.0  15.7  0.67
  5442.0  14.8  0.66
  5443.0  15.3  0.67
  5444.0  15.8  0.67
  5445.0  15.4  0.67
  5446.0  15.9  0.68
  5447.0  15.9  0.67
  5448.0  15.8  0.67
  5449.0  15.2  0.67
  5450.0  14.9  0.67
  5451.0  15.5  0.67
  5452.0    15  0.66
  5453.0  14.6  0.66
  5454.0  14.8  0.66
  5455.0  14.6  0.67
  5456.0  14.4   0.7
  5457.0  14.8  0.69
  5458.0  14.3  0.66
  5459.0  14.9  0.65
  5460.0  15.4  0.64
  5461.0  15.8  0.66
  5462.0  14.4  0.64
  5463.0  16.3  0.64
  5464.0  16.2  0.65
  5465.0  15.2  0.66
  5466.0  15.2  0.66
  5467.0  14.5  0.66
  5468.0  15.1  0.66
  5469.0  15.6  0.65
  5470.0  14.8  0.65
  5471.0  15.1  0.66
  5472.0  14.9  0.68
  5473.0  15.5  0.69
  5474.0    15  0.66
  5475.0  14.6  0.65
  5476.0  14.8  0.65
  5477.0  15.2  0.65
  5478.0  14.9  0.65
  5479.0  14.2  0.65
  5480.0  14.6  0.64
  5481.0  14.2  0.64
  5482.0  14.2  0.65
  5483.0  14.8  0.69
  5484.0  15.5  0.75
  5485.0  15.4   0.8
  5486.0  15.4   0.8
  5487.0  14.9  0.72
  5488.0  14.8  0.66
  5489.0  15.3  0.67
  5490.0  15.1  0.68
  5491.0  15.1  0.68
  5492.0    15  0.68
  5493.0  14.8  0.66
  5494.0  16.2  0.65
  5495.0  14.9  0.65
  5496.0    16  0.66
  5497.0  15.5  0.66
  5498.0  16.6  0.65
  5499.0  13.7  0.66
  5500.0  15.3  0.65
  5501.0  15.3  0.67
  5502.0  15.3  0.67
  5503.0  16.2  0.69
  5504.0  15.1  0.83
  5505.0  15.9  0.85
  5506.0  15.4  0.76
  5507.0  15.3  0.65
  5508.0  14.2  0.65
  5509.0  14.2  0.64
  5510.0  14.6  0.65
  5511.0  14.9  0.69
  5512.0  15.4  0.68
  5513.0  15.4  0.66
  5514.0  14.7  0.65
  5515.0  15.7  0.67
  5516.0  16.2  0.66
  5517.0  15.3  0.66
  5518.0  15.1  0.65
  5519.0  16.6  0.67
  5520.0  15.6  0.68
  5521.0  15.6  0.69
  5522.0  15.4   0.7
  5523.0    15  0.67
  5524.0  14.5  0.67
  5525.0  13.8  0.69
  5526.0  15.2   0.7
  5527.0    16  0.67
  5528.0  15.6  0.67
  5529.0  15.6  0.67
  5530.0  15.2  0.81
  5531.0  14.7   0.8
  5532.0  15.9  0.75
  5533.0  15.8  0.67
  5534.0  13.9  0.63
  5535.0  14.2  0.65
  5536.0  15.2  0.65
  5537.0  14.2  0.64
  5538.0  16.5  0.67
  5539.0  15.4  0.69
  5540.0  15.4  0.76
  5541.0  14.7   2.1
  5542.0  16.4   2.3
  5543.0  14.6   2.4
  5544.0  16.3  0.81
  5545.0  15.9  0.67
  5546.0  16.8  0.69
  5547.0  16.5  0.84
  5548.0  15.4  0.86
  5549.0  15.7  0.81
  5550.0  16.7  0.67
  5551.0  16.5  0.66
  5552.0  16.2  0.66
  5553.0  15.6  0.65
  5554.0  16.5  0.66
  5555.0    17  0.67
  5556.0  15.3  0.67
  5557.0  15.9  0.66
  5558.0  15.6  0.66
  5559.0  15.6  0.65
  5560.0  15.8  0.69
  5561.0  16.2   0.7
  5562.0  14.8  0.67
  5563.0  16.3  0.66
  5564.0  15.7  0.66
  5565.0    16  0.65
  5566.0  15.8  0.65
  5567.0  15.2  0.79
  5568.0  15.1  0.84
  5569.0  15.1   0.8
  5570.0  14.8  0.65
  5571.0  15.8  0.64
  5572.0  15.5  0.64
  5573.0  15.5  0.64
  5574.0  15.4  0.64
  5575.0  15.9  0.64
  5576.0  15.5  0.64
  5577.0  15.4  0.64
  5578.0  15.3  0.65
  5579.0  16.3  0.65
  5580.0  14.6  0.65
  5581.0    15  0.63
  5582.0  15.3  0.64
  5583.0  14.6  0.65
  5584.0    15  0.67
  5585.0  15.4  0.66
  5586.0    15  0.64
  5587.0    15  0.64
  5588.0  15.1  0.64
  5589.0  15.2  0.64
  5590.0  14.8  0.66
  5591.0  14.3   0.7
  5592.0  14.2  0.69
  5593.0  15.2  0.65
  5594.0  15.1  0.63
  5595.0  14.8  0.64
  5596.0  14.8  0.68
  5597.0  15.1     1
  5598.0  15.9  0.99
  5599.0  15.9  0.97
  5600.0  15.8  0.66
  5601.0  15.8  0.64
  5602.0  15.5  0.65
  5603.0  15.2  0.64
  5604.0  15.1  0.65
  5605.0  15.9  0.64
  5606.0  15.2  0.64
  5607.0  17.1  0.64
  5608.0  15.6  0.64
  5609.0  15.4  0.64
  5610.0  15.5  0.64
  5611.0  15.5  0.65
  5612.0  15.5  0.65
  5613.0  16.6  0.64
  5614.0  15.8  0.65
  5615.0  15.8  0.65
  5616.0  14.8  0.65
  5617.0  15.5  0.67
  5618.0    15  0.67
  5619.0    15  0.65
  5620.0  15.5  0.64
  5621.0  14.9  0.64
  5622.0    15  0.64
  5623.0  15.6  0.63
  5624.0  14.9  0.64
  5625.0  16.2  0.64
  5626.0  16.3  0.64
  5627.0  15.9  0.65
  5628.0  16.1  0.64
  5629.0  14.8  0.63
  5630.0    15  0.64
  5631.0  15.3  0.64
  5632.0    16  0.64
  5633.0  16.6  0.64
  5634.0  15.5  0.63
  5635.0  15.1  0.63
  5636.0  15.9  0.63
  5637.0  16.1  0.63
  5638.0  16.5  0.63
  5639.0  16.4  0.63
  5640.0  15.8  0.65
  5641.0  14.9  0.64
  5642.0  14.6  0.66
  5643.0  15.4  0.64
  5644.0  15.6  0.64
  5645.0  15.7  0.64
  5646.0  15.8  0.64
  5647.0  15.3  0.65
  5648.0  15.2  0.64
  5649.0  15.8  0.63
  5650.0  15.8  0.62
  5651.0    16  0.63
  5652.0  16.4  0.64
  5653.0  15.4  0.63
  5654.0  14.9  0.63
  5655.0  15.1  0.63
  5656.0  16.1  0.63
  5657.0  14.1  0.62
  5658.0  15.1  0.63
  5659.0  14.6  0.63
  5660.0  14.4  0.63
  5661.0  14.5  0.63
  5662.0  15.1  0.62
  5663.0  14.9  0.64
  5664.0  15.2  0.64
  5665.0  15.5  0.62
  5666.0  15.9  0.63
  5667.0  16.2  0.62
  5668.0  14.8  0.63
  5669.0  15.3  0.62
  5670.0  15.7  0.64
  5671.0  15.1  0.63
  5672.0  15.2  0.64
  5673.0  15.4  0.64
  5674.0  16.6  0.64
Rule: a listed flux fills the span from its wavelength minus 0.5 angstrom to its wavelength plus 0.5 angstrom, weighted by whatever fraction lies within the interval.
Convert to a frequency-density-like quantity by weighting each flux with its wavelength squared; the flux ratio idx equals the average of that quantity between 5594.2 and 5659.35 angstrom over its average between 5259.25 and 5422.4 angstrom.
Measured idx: 1.13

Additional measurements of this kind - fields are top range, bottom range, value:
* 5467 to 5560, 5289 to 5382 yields 1.05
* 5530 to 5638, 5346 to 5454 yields 1.07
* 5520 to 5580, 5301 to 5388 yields 1.07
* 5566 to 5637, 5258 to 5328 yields 1.14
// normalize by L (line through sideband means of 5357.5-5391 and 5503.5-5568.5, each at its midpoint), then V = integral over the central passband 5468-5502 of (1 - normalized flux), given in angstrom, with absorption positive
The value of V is 1.1 angstrom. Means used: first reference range 15.7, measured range 15.1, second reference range 15.5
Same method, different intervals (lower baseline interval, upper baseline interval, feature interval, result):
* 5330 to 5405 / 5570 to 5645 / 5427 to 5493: 1.2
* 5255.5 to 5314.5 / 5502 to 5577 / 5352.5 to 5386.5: -1.6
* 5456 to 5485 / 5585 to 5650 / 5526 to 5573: -1.2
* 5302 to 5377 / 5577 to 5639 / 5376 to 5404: 0.6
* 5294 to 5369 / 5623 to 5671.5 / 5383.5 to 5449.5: 1.3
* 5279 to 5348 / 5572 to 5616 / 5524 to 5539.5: 0.3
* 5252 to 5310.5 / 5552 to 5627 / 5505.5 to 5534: 0.2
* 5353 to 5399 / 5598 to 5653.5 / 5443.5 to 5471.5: 0.7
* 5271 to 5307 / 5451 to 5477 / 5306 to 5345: -0.8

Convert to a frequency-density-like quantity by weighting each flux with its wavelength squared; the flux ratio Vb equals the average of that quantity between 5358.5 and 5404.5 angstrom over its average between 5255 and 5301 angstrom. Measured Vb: 1.09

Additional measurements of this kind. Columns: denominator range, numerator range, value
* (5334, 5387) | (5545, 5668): 1.08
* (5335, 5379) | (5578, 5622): 1.07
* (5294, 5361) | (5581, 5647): 1.10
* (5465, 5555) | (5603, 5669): 1.06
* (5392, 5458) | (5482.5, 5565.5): 1.06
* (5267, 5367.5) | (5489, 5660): 1.10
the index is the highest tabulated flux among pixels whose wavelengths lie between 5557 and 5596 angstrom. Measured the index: 16.3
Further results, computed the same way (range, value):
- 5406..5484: 16.6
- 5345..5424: 17.3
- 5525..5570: 17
